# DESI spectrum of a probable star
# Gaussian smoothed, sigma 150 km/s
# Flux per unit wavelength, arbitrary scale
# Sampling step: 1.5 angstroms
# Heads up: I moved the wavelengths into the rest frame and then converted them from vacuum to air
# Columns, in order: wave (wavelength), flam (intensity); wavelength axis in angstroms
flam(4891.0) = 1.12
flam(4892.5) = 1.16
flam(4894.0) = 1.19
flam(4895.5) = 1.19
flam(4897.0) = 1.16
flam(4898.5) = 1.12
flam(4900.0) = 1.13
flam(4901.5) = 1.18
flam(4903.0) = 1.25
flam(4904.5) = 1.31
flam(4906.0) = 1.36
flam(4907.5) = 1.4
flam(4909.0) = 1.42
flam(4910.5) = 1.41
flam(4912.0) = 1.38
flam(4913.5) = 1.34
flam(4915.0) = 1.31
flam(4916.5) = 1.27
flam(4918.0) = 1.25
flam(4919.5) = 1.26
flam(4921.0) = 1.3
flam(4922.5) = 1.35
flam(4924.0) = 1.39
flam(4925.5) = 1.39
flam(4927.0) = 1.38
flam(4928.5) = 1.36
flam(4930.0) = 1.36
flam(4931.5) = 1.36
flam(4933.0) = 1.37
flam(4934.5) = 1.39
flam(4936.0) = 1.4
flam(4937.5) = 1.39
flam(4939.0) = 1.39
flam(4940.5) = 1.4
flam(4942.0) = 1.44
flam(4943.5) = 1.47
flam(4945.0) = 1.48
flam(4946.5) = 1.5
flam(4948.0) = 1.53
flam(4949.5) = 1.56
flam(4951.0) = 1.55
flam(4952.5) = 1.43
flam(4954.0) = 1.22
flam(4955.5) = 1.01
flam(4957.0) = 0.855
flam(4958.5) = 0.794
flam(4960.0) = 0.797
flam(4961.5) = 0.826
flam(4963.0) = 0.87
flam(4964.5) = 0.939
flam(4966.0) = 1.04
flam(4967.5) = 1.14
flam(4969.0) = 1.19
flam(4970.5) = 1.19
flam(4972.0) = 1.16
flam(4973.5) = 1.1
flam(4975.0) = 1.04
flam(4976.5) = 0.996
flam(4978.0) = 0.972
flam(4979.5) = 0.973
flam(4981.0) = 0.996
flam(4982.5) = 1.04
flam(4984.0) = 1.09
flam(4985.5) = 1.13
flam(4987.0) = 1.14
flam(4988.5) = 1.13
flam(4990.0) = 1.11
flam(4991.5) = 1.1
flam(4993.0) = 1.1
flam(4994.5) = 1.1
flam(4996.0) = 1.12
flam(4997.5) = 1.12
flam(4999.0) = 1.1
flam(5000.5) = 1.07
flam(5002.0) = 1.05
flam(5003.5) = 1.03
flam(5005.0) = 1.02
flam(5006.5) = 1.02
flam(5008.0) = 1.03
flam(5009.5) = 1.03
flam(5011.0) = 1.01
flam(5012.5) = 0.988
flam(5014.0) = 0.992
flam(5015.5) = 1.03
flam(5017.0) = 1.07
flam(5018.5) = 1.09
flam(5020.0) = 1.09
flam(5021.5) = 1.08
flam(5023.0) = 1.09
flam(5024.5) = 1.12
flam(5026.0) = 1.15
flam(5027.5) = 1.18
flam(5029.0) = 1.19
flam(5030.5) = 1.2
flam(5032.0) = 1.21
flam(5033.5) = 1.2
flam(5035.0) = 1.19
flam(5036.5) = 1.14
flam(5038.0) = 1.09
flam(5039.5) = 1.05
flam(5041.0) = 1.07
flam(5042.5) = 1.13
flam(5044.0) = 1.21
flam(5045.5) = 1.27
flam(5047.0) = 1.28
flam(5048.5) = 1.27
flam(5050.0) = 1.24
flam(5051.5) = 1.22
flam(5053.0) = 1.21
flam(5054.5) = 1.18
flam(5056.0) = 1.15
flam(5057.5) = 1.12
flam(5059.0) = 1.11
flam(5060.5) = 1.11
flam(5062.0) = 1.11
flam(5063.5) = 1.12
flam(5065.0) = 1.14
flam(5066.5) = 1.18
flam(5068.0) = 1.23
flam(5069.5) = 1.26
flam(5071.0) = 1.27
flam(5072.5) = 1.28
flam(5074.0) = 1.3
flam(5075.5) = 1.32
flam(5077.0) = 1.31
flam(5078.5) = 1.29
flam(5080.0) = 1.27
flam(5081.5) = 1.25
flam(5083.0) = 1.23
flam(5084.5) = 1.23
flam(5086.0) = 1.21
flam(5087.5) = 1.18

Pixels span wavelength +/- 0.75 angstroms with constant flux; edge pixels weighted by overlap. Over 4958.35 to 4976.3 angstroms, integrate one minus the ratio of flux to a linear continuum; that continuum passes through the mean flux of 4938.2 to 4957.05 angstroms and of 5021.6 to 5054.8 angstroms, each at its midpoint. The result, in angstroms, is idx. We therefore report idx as 4.39 angstroms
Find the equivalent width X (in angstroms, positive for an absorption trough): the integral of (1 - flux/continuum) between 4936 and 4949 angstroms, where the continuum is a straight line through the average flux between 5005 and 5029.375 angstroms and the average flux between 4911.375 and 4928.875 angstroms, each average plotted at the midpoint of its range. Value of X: -1.8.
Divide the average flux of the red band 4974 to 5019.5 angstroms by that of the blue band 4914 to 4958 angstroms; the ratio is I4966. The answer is 0.78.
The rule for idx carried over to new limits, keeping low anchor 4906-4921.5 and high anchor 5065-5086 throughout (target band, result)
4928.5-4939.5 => -0.4 angstroms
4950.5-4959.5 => 1.3 angstroms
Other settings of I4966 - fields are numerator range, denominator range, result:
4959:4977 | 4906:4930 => 0.76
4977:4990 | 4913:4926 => 0.81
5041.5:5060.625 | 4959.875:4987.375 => 1.15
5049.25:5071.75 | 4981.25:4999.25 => 1.07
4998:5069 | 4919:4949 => 0.80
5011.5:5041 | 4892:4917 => 0.87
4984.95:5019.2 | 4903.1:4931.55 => 0.79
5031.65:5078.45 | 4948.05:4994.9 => 1.10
